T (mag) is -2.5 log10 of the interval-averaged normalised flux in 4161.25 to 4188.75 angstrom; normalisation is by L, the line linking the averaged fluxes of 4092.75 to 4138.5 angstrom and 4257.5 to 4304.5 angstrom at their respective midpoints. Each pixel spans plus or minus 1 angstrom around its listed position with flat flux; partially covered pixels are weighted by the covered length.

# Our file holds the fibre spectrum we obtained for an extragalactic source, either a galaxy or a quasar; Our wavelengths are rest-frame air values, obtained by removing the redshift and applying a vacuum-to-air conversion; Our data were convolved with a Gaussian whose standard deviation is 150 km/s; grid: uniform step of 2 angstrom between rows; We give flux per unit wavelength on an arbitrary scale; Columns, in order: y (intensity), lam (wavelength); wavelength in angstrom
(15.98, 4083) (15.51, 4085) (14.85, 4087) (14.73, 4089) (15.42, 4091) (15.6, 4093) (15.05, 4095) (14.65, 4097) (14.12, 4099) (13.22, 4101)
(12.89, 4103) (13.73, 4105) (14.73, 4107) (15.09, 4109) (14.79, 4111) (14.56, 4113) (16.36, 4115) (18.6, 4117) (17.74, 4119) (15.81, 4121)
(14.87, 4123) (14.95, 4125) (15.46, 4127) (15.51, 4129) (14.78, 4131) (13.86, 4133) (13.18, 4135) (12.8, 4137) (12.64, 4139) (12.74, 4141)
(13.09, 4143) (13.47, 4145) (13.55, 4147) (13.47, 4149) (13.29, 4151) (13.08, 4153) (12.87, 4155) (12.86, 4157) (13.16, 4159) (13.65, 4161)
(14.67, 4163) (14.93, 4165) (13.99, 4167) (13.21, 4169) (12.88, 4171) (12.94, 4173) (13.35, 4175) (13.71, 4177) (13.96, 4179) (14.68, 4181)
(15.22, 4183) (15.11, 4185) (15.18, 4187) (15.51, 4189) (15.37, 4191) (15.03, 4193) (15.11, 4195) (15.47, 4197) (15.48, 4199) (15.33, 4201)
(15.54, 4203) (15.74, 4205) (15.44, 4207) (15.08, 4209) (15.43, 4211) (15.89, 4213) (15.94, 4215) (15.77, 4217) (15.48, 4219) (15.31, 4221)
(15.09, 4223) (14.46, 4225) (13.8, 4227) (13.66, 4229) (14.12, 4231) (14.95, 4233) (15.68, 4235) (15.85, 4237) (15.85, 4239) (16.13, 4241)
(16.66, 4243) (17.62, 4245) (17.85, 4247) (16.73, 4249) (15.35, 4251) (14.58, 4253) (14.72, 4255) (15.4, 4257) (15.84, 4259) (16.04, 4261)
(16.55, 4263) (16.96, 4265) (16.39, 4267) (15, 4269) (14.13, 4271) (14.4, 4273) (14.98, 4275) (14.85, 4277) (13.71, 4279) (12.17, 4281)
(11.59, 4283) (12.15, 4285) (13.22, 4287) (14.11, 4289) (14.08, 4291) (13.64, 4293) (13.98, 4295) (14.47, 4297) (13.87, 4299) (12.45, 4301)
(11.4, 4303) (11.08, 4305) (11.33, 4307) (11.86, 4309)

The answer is 0.033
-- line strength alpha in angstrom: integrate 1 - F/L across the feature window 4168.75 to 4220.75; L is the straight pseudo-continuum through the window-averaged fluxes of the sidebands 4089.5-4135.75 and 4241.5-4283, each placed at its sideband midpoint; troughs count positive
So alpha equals 1.0 angstrom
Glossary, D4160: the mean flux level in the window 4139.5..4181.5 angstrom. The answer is 13.5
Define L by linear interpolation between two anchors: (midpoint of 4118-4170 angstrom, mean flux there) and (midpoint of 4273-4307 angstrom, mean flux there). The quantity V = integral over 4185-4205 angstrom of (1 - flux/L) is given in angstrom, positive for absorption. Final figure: -2.38 angstrom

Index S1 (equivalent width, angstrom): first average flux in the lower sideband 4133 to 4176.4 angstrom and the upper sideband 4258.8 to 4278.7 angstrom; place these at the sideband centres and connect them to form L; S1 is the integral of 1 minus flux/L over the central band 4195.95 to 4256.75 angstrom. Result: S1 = -3.5 angstrom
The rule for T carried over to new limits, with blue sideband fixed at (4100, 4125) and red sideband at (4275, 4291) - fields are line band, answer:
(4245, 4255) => -0.18 mag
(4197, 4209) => -0.09 mag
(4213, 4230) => -0.08 mag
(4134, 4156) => 0.13 mag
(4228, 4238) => -0.08 mag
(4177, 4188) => -0.02 mag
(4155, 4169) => 0.07 mag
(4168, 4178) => 0.10 mag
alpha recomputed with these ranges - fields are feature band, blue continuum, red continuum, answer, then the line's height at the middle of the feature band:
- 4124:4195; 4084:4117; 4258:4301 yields 3.39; 14.7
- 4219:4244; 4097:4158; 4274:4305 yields -2.74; 13.7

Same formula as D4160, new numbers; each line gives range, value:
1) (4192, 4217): 15.5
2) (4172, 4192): 14.5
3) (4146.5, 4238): 14.6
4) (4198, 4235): 15.2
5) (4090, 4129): 15.1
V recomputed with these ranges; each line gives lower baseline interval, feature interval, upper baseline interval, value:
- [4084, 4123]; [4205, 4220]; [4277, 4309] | -1.88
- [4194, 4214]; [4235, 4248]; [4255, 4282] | -1.14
